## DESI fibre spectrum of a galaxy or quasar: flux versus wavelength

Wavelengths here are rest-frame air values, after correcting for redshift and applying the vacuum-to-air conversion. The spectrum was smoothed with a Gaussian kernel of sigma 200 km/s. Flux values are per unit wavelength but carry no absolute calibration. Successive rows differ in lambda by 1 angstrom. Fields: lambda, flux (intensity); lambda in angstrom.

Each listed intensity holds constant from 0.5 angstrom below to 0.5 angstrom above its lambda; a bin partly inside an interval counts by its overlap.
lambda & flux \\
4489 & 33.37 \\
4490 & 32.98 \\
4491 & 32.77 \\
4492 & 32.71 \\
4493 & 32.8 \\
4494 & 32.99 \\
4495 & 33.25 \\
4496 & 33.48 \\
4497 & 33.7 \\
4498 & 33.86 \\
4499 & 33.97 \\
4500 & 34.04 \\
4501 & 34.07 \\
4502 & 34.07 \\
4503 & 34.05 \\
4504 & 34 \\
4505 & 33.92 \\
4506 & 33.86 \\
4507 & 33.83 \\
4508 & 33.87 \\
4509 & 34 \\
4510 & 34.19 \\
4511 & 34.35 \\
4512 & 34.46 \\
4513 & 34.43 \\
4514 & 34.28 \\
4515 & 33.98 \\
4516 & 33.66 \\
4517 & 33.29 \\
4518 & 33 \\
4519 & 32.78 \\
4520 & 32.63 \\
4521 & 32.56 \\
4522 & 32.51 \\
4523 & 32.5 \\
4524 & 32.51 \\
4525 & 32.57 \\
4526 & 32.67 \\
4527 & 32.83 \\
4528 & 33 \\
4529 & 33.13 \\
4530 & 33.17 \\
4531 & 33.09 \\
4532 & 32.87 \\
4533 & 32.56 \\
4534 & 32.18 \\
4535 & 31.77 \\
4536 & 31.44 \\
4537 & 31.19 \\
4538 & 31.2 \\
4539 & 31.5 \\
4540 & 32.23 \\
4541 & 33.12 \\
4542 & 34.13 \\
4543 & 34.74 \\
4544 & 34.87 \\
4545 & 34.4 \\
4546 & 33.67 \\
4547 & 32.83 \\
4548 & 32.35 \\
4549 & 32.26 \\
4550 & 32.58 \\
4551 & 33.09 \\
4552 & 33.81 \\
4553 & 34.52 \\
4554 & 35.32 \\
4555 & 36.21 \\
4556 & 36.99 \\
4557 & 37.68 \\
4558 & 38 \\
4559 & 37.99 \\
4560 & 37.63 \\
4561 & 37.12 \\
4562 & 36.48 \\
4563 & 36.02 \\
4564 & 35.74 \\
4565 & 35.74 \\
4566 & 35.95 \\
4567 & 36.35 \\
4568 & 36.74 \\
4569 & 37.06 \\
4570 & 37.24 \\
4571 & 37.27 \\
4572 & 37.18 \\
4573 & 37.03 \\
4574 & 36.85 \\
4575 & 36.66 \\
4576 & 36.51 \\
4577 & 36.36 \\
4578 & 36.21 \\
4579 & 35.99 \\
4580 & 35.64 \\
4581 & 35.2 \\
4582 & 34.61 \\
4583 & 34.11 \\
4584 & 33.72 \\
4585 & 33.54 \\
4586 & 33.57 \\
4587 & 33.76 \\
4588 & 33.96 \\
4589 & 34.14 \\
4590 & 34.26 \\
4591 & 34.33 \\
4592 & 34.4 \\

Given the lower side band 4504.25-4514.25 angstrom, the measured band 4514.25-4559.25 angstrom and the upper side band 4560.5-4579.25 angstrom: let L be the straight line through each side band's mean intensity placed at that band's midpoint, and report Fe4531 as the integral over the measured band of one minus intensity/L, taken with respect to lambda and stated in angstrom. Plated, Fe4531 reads 2.29 angstrom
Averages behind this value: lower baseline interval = 34.1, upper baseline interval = 36.6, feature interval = 33.4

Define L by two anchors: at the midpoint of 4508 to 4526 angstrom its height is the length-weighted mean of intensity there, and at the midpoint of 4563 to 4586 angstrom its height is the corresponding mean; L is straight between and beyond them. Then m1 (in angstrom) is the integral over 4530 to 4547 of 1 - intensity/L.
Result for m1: 0.8 angstrom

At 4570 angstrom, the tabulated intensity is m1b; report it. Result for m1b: 37.24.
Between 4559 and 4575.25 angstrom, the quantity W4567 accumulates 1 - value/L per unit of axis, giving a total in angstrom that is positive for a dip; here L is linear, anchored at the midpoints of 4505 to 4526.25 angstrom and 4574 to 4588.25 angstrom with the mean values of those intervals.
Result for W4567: -0.9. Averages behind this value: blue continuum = 33.4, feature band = 36.7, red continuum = 35.1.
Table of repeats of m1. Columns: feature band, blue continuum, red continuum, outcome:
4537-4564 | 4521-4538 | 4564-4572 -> 0.1 angstrom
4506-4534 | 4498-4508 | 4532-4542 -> -0.2 angstrom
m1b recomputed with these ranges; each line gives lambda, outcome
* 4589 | 34.14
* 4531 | 33.09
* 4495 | 33.25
